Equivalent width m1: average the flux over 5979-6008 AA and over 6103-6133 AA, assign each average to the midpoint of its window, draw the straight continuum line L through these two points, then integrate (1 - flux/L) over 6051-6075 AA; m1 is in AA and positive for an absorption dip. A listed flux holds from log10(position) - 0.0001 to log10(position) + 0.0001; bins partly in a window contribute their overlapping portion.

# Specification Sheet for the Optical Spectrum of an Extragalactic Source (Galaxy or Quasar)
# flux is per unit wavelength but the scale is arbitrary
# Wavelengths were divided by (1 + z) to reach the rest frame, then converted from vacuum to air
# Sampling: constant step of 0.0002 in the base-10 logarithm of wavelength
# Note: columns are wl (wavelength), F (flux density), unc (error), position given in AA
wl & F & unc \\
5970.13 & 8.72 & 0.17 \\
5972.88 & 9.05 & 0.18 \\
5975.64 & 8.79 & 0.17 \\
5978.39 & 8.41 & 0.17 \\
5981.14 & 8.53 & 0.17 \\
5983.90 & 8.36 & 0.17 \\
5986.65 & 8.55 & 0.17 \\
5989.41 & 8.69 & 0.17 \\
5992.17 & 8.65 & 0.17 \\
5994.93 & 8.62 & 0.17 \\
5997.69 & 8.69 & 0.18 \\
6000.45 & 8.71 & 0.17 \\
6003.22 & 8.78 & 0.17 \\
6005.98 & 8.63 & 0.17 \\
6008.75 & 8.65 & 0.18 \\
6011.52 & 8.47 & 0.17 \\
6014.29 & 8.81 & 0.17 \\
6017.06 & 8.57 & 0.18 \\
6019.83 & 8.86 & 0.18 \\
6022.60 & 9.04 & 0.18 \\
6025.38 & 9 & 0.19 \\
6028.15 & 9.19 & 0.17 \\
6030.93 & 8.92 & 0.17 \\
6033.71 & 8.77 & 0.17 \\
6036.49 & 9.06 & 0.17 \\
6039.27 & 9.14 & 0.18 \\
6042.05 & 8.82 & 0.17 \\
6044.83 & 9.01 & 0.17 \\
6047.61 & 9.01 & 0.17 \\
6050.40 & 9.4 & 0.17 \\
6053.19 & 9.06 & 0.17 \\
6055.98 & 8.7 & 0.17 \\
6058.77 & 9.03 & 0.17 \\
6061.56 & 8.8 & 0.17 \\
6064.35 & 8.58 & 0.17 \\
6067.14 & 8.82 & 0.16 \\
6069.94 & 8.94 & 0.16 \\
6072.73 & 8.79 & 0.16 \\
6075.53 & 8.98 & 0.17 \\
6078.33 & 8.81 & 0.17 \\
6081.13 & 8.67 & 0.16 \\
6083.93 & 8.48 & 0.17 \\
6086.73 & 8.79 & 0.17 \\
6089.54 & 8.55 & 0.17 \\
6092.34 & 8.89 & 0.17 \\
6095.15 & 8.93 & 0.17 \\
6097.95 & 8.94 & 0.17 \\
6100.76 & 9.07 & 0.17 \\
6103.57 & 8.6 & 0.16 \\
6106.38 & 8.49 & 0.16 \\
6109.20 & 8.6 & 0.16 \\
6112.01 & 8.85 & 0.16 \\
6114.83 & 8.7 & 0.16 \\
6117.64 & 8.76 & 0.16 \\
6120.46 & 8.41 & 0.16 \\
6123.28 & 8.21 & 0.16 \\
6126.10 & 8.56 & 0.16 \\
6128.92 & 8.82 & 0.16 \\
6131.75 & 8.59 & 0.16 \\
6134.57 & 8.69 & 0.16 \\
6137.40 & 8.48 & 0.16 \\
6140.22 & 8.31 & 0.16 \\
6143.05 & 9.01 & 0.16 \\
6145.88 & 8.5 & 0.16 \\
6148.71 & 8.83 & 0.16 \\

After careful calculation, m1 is -0.7 AA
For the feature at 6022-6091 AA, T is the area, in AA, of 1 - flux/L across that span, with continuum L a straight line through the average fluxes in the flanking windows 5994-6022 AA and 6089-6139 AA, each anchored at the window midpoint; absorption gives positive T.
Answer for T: -1.7 AA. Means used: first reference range 8.69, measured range 8.89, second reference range 8.68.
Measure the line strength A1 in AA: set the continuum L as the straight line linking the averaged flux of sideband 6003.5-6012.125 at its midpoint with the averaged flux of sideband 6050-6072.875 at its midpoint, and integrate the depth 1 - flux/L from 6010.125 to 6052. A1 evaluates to -1.0 AA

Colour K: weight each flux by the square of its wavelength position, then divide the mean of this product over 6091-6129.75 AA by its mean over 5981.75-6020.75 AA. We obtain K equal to 1.0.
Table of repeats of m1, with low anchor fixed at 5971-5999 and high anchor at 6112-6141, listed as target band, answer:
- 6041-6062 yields -0.9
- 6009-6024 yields -0.2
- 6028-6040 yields -0.5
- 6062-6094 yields -0.6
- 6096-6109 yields -0.3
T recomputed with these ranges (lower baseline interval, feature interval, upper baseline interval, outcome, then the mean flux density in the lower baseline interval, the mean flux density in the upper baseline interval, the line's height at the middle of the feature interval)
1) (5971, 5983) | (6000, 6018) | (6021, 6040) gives 0.44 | 8.68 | 9.01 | 8.88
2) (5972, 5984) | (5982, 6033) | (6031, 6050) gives 0.41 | 8.63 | 8.99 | 8.8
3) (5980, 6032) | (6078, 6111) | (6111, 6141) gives -0.44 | 8.72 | 8.58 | 8.62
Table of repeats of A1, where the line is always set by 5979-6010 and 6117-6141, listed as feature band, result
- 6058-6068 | -0.3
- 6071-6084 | -0.3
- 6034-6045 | -0.5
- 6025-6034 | -0.4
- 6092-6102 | -0.5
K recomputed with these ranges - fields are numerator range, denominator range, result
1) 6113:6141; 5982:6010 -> 1.04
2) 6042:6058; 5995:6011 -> 1.06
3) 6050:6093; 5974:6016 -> 1.05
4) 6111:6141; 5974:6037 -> 1.02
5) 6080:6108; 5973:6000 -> 1.05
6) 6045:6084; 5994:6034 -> 1.03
